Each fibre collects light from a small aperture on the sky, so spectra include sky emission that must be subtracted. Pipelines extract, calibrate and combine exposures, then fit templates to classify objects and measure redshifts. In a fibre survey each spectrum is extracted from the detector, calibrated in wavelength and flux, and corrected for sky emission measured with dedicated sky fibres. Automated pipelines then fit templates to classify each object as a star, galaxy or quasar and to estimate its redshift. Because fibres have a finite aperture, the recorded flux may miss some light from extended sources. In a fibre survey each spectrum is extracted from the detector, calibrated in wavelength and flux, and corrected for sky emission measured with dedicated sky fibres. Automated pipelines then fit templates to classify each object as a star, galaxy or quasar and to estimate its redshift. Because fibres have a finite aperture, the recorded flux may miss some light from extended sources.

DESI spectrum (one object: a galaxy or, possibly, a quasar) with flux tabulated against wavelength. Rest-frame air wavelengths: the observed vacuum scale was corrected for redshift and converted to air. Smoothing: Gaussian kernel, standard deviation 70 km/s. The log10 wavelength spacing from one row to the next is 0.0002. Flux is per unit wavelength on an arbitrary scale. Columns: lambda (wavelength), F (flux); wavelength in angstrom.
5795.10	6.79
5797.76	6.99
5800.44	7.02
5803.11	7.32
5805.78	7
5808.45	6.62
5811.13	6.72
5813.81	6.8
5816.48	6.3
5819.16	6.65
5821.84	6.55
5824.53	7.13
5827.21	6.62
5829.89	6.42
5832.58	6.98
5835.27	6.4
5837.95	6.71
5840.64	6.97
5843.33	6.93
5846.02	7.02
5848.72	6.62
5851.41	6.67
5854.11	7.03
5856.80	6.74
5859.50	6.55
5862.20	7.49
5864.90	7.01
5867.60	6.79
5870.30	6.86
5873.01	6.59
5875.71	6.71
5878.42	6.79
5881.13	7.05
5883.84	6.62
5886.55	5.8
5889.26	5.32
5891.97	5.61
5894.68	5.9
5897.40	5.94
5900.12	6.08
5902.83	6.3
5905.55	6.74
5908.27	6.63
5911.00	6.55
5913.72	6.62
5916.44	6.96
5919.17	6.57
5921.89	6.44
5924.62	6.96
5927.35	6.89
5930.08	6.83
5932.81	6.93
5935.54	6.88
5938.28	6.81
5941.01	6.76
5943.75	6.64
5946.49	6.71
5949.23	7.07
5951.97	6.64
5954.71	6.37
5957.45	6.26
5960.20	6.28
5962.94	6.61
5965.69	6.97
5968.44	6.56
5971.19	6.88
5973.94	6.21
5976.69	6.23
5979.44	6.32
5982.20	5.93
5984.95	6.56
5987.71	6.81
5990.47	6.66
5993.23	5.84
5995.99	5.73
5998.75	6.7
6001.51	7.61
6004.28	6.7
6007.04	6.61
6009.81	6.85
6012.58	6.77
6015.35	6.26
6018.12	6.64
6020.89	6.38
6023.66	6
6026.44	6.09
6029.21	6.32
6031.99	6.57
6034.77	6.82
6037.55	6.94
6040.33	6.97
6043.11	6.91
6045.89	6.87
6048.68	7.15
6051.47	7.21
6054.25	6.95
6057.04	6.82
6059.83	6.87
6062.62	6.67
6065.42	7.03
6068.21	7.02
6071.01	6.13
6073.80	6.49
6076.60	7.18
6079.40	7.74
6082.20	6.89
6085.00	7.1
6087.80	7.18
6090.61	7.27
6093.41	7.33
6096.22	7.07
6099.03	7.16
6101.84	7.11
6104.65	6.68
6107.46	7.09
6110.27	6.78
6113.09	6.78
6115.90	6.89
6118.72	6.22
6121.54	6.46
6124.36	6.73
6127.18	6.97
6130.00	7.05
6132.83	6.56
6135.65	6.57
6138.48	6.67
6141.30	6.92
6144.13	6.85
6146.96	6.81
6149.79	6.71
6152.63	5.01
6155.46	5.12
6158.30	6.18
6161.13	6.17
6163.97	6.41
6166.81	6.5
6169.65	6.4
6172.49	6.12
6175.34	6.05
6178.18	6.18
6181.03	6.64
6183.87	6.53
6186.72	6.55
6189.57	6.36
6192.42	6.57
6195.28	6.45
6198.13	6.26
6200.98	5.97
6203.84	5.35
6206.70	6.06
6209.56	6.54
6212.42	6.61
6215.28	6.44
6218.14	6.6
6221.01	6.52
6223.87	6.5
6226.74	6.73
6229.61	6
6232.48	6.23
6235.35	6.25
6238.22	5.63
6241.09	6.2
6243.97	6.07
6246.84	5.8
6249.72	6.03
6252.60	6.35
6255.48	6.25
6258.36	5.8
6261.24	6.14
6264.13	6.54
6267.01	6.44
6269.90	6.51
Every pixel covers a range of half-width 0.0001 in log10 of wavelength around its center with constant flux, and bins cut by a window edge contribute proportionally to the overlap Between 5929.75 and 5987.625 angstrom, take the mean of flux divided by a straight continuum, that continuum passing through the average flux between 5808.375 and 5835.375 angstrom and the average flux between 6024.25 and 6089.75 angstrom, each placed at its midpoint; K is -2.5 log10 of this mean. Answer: 0.03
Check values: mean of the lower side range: 6.66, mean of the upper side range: 6.86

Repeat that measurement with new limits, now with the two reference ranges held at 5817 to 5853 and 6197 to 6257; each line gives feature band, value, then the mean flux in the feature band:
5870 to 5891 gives 0.04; 6.43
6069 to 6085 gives -0.08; 6.91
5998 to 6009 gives -0.07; 6.91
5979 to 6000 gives 0.04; 6.32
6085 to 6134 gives -0.09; 6.91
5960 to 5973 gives -0.02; 6.68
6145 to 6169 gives 0.03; 6.14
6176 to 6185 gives -0.03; 6.42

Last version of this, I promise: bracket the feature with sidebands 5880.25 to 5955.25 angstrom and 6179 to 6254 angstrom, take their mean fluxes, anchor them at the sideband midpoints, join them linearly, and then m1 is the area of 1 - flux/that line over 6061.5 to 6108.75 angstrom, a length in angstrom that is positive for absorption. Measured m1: -4.63 angstrom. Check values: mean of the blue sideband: 6.52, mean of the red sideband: 6.28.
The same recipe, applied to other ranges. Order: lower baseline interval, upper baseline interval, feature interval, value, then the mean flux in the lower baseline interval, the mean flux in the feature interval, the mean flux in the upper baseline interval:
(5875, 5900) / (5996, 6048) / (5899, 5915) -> -0.6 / 6.17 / 6.49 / 6.65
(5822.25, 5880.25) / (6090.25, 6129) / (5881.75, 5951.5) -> 3.2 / 6.81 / 6.51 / 6.89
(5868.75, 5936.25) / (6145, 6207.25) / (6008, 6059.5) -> -2.7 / 6.5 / 6.7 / 6.21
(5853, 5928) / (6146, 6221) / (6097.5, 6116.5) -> -1.8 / 6.55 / 6.93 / 6.25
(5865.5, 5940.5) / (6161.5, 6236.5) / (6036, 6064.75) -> -2.2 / 6.53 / 6.94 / 6.34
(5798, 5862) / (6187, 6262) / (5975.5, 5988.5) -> 0.4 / 6.79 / 6.35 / 6.23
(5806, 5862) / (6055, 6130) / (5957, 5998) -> 2.6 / 6.74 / 6.4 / 6.91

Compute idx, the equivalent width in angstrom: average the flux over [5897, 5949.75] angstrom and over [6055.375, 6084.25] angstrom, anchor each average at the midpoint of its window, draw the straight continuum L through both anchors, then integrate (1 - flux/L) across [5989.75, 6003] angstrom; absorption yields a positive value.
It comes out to 0.5 angstrom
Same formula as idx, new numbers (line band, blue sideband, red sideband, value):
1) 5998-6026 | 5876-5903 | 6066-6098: 0.4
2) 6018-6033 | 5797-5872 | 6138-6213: 0.5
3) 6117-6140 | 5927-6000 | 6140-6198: -1.0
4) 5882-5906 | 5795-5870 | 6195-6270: 2.5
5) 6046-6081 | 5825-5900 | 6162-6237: -2.7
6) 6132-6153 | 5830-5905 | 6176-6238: -0.7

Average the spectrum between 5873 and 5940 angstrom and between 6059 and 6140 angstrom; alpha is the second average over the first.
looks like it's 1.06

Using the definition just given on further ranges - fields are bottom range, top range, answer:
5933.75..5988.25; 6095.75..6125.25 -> 1.04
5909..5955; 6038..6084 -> 1.03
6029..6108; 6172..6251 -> 0.90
